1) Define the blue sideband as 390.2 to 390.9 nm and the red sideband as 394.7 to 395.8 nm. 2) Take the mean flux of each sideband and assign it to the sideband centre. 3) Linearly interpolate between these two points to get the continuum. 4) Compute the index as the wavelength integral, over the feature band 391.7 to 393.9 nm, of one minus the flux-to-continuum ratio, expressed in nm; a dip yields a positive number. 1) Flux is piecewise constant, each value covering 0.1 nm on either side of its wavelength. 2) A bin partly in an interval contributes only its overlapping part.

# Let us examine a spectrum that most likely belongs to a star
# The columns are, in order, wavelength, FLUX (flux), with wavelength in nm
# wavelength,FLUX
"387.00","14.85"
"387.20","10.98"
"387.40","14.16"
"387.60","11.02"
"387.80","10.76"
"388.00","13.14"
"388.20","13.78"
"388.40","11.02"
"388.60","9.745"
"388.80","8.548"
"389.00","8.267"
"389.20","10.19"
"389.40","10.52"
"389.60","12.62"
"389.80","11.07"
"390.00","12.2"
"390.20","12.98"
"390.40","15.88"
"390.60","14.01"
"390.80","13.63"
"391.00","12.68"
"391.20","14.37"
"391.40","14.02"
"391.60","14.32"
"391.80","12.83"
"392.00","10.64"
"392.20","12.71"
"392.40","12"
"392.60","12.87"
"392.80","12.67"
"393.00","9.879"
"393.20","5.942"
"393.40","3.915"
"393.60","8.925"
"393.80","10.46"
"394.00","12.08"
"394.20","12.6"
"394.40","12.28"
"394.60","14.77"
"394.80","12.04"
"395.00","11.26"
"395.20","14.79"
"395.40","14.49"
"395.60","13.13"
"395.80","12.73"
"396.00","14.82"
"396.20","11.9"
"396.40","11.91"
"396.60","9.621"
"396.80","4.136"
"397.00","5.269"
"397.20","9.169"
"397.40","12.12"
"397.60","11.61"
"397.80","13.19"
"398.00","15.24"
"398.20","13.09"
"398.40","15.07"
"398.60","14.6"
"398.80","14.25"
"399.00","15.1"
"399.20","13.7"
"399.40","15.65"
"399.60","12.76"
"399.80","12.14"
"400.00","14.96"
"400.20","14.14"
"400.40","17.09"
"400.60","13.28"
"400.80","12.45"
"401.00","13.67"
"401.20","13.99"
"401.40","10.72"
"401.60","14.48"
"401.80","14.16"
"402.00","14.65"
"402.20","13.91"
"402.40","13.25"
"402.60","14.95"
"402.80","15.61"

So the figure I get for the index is 0.558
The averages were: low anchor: 14.3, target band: 10.3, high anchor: 13.1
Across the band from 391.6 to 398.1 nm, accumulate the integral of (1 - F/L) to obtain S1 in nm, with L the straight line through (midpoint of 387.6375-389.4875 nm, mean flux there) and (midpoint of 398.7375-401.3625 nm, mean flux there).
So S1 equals 0.58 nm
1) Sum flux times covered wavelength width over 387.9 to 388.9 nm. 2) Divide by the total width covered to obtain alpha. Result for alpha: 11.2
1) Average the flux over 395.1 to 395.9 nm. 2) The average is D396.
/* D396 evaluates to 13.8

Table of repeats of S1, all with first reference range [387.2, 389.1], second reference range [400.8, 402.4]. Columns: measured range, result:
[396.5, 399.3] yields 0.23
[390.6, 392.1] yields -0.20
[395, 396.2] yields -0.11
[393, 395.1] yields 0.31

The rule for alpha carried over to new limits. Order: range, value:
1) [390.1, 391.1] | 13.8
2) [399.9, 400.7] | 14.9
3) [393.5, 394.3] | 11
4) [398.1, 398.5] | 14.1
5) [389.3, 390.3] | 11.9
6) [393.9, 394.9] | 12.8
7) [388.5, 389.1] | 8.85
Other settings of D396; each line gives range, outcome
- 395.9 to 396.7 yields 12.1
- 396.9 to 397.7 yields 9.54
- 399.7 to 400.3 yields 13.7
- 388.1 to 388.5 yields 12.4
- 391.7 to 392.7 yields 12.2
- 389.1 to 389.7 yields 11.1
